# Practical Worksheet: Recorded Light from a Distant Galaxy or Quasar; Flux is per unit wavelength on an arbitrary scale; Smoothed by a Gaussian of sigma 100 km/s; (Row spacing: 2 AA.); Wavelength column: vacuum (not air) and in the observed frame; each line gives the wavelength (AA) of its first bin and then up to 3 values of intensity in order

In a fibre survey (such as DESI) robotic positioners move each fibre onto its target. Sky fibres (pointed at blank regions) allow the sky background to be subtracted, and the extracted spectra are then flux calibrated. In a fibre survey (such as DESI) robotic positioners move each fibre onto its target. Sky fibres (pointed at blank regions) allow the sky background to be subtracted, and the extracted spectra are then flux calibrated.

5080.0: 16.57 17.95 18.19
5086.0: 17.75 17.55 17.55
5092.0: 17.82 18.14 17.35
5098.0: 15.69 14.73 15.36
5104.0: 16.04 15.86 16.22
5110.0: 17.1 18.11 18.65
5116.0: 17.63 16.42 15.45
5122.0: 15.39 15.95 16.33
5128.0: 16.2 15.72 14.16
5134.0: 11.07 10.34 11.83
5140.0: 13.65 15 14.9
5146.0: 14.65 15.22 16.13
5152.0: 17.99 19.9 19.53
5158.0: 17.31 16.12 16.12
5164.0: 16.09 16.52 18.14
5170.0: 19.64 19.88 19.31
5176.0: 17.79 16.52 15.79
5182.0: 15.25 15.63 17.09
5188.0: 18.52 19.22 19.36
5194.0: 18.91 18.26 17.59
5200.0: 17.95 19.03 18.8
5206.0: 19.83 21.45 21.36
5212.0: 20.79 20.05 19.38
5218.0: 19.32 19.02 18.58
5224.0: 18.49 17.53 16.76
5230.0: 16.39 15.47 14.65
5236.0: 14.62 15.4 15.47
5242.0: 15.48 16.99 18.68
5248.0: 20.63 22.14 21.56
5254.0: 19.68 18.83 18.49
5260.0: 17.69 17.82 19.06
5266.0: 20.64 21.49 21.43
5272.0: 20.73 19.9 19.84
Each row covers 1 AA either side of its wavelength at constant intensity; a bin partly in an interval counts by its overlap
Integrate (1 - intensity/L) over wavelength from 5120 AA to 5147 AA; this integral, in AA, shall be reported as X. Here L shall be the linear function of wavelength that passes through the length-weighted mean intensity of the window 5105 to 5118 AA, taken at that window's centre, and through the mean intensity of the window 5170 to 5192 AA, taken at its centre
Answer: 4.8 AA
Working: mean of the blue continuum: 17.2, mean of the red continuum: 17.7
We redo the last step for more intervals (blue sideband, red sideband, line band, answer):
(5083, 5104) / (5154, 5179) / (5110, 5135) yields 1.9 AA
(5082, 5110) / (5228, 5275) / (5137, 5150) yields 2.2 AA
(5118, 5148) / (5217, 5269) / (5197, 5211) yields -2.2 AA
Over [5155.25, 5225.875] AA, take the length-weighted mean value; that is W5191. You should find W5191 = 18.3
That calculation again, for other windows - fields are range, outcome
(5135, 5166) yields 15.7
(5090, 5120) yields 16.8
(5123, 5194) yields 16.4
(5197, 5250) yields 18.1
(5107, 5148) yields 15.2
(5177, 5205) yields 17.7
